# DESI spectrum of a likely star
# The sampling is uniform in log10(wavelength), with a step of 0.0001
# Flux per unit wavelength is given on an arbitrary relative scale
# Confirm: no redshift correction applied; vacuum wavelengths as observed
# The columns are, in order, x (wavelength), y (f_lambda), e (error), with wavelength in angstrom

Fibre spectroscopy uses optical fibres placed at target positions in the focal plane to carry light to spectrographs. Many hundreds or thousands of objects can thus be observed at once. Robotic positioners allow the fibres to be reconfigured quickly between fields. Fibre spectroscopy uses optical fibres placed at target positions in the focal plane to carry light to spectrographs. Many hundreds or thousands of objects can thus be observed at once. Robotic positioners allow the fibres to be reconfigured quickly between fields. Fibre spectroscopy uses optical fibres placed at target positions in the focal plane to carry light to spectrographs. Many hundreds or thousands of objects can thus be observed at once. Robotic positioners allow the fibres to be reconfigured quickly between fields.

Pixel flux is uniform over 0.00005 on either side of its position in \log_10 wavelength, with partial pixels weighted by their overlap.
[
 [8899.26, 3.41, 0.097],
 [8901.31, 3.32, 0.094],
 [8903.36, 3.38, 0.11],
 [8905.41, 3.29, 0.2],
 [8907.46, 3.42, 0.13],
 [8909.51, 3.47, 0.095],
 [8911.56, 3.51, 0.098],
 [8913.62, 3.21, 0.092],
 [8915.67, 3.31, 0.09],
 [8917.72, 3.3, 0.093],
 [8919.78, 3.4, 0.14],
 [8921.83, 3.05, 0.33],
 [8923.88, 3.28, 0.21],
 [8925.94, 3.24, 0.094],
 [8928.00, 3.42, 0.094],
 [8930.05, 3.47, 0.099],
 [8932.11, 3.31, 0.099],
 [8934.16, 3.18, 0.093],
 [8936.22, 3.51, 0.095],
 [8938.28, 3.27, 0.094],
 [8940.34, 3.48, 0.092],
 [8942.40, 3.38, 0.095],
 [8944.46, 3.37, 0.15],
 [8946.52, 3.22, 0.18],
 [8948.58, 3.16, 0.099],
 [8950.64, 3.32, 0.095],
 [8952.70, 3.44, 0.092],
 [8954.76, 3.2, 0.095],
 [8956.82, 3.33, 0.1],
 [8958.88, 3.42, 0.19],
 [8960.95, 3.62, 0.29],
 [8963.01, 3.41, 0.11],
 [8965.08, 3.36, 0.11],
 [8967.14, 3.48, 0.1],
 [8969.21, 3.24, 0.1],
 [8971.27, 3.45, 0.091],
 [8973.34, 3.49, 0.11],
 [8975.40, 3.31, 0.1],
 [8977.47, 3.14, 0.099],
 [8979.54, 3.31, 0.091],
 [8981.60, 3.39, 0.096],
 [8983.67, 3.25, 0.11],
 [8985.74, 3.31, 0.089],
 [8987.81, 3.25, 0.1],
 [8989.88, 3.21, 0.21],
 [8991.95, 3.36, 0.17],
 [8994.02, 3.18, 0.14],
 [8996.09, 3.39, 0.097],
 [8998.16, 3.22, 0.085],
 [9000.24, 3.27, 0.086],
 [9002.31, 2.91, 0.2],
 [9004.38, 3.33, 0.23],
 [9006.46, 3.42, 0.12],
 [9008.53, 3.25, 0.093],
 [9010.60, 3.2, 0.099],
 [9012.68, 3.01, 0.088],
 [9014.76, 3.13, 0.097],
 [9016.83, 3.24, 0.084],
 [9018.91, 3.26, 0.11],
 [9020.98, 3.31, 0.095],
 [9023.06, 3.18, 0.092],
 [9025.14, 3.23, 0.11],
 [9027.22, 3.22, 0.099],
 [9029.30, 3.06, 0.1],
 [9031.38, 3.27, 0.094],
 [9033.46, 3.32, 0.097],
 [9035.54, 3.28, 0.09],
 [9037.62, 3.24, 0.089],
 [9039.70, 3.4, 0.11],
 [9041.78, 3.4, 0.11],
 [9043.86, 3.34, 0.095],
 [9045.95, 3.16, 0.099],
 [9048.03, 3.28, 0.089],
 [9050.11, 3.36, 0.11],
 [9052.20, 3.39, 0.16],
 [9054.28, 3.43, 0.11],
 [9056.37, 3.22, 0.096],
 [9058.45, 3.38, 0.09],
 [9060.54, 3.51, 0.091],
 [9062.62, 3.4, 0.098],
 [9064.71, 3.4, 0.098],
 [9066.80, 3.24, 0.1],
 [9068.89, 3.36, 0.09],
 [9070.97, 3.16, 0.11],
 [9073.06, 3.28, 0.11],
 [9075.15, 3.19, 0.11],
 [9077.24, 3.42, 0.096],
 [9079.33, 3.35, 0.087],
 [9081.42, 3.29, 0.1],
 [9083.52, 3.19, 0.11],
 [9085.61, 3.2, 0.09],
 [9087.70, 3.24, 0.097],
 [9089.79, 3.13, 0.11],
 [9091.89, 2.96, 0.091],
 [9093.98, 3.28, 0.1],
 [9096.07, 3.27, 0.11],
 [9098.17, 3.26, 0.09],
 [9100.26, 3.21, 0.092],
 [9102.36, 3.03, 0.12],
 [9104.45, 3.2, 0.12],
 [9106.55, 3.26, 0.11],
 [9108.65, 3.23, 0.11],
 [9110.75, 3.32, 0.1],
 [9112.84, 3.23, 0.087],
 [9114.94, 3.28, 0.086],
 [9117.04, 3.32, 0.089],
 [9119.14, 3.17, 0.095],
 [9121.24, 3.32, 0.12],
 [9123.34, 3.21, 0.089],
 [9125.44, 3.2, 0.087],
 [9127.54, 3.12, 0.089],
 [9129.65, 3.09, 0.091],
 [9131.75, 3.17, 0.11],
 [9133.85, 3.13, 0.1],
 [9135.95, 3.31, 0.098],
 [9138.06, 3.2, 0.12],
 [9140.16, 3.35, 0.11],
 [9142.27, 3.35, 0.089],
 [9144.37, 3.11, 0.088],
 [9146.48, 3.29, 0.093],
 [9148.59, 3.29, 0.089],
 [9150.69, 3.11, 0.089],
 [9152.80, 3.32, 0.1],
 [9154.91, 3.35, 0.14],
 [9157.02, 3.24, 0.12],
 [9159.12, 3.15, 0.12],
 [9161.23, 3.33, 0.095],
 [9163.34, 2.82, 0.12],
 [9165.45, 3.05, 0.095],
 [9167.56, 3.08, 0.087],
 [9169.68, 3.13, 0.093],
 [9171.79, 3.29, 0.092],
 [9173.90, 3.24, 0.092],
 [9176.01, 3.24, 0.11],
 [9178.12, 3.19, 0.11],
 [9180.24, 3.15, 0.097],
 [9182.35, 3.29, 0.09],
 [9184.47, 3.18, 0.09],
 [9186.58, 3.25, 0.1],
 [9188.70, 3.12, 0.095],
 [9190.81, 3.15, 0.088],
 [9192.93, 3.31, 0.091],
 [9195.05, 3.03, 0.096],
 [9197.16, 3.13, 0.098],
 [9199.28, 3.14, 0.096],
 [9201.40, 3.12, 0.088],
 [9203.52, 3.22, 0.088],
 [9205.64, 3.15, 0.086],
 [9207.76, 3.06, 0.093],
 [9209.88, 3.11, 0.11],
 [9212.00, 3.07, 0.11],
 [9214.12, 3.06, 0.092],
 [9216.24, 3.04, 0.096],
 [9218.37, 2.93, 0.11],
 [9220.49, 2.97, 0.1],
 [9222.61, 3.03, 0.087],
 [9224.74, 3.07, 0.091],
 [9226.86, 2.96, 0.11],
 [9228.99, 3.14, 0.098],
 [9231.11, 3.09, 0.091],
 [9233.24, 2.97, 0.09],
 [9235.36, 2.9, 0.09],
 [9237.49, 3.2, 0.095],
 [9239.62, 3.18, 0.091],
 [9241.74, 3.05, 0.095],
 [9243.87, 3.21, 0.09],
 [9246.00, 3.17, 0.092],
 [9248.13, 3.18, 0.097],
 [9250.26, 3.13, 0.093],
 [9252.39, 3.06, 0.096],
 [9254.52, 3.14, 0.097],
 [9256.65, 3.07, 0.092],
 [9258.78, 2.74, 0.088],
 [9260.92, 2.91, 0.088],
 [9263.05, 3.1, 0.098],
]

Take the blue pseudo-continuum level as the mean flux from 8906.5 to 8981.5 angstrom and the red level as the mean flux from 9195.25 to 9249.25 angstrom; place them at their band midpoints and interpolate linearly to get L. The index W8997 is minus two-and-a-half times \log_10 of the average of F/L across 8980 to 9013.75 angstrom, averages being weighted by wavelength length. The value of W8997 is 0.02 mag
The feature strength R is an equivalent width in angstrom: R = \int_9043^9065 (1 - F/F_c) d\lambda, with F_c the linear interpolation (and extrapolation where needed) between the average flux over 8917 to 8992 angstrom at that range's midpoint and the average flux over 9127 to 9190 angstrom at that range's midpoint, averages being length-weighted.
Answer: -0.6 angstrom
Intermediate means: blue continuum 3.33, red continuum 3.2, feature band 3.35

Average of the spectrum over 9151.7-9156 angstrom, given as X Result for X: 3.33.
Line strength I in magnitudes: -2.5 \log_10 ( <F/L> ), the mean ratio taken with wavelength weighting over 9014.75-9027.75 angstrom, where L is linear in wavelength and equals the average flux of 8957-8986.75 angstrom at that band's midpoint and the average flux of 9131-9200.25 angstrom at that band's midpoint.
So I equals 0.03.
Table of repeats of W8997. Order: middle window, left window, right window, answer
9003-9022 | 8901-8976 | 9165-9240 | 0.02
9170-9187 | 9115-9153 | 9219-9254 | -0.02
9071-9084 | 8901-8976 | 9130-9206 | -0.01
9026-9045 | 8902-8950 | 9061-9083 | 0.01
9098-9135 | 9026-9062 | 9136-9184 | 0.01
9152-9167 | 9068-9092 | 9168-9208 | 0.01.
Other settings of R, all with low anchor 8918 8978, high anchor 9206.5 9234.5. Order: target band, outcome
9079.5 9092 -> -0.03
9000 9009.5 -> 0.14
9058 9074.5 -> -0.64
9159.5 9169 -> 0.07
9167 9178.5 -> -0.40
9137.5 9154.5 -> -0.74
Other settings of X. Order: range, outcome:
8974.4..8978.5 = 3.22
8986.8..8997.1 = 3.28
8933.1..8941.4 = 3.36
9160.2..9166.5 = 3.07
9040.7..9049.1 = 3.3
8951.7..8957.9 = 3.33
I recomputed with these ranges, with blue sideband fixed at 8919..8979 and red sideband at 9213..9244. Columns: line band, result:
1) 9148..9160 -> -0.04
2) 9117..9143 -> -0.02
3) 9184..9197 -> -0.03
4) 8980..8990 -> 0.00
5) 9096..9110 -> -0.01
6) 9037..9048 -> -0.02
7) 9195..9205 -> -0.02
